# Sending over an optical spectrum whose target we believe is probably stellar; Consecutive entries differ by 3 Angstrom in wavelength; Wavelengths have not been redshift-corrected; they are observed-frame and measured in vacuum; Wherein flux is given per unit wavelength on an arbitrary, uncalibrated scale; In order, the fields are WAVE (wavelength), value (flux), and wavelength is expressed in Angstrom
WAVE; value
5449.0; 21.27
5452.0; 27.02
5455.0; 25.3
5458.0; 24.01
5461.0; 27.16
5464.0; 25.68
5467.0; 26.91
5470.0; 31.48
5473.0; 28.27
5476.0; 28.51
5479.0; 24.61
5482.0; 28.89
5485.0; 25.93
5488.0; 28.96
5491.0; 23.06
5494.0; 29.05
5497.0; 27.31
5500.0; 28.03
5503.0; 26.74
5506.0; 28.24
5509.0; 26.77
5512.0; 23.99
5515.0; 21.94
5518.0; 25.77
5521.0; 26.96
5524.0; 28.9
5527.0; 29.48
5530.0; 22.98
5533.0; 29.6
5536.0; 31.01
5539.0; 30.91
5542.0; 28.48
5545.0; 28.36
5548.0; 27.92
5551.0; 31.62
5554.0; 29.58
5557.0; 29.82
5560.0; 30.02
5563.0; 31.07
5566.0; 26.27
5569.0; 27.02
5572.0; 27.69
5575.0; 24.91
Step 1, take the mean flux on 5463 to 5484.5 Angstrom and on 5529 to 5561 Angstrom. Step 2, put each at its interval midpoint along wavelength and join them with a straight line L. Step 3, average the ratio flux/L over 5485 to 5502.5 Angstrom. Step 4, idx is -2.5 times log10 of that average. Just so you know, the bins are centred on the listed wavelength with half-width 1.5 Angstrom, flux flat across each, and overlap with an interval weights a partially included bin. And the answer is 0.040 mag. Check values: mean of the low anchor 27.7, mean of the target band 27.1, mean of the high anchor 29.2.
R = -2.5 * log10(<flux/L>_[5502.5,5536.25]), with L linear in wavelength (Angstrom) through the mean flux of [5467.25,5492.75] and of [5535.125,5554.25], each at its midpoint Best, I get 0.08 mag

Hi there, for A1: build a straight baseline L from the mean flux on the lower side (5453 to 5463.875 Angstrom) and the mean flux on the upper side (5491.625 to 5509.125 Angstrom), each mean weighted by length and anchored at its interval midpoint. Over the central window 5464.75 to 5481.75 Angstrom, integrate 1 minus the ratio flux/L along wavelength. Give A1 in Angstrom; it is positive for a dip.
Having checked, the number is -1.07 Angstrom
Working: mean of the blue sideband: 25.6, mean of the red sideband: 27.5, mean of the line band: 27.9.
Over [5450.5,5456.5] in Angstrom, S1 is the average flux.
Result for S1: 26.2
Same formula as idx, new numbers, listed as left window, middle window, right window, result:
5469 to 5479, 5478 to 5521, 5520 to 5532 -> 0.06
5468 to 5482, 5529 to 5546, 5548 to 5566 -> 0.03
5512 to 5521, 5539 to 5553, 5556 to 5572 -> -0.09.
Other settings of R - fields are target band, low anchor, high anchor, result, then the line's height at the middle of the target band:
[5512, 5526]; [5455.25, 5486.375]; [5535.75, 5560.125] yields 0.115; 28.7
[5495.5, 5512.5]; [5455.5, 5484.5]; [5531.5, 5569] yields 0.044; 28.1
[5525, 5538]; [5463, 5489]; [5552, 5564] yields 0.036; 29.4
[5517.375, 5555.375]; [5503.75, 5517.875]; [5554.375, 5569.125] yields -0.055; 27.2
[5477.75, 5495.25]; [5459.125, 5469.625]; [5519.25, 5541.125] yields 0.031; 27.5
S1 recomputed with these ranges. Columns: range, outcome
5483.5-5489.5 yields 27.4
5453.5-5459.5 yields 24.7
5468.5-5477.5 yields 29.4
